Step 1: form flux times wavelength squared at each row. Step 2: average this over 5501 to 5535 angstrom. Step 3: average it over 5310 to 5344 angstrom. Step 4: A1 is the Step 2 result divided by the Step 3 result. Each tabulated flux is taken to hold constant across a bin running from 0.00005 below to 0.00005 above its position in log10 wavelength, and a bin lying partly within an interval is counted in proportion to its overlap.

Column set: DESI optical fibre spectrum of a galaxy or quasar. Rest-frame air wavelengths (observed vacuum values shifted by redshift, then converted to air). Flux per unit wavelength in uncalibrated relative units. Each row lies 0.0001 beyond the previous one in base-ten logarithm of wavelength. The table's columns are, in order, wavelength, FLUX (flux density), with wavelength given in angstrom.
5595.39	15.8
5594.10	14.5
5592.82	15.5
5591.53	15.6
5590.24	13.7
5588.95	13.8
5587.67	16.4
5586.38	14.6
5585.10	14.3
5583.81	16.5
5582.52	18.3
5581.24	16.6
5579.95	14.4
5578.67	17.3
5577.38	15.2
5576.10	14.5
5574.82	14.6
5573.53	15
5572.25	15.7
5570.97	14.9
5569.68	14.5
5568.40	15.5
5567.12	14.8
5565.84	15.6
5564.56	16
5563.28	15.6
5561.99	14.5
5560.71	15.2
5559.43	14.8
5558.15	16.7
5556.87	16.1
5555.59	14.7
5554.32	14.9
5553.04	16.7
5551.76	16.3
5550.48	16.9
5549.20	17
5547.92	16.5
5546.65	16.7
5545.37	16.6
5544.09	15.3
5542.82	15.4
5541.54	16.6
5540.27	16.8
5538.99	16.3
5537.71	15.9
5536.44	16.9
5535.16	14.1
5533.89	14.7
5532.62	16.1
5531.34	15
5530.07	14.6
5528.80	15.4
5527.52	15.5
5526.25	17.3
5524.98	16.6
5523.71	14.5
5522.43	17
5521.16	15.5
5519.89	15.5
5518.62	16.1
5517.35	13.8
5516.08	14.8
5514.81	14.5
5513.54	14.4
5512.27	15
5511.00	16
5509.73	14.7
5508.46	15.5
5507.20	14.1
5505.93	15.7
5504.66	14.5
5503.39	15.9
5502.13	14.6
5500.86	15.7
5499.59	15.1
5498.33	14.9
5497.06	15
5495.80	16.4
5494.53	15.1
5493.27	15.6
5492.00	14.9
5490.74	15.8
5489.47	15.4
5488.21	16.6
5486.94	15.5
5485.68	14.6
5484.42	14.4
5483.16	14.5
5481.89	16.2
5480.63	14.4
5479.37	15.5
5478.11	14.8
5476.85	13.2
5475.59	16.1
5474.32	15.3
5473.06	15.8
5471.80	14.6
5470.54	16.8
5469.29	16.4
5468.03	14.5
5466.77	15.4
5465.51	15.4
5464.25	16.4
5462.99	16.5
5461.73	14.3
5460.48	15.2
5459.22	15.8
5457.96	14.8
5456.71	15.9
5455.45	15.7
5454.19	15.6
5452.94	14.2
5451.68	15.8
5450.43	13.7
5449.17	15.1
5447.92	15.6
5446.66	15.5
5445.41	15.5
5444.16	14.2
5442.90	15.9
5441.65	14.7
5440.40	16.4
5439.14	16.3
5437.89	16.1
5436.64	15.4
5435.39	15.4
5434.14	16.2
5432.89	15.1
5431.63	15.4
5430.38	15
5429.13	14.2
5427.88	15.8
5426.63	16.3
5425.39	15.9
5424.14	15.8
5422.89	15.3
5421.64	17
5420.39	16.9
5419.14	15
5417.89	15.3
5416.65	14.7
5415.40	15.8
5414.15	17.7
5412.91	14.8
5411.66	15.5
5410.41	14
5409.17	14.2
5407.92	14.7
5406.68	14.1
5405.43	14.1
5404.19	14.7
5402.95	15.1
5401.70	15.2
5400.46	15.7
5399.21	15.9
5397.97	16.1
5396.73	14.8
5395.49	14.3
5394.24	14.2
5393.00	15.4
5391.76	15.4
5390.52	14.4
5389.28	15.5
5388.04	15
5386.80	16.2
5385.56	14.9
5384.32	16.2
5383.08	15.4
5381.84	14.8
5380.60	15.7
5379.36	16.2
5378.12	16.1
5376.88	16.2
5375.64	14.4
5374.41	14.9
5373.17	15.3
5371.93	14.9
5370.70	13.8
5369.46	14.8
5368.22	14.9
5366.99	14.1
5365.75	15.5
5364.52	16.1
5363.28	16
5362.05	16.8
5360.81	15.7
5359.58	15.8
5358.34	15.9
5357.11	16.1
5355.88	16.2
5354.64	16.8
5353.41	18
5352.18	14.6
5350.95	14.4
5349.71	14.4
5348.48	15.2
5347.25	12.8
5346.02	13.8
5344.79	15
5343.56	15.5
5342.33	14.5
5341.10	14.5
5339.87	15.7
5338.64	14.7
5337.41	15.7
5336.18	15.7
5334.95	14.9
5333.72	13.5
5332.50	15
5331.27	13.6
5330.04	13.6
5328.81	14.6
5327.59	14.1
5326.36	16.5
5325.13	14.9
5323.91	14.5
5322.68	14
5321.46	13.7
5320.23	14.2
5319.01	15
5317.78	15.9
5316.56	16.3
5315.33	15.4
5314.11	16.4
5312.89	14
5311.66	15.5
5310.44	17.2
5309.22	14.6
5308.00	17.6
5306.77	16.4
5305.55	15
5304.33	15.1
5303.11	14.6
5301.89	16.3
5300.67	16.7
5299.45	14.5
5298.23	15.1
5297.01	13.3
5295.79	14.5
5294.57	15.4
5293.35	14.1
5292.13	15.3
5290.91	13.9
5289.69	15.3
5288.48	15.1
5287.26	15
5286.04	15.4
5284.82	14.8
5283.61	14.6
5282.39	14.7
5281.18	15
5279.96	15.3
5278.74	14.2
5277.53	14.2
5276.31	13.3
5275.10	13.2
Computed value 1.1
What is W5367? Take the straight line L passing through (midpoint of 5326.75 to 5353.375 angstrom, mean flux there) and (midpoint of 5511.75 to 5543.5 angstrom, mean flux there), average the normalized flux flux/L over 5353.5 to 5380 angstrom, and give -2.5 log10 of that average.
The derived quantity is -0.06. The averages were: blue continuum 14.7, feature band 15.6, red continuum 15.5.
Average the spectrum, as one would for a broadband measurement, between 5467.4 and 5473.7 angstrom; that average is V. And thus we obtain 15.6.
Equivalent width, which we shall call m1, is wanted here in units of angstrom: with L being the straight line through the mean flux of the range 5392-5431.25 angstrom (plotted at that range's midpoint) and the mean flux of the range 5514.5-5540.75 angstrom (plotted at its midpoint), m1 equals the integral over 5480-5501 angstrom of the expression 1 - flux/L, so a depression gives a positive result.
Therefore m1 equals 0.25 angstrom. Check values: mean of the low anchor 15.3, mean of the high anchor 15.6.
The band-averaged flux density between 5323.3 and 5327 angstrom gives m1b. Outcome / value 15.3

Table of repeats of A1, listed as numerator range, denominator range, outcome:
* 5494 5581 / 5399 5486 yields 1.05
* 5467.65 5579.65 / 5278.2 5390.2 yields 1.09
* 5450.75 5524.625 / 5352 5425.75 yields 1.03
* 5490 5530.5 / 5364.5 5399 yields 1.06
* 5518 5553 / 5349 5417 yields 1.10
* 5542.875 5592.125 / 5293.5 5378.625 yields 1.12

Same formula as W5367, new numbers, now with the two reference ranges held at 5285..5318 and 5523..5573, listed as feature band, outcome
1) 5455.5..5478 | 0.01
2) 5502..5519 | 0.05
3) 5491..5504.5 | 0.02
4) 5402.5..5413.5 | 0.07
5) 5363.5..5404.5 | 0.02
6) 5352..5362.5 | -0.06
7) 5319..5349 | 0.06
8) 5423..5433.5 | 0.01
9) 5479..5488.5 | 0.03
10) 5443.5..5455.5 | 0.04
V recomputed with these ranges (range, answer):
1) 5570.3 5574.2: 15.2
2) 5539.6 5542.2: 16.7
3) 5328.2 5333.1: 14.2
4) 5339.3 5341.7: 15.1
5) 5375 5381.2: 15.7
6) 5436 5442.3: 15.8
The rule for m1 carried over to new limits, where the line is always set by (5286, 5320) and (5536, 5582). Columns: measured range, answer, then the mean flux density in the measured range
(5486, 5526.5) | 0.8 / 15.4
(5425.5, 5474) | 0.4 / 15.5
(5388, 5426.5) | 0.6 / 15.3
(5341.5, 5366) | -0.1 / 15.4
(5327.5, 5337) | 0.6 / 14.4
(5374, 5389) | -0.1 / 15.5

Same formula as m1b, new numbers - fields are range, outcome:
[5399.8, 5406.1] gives 14.9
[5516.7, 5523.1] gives 15.6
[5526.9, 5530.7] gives 15.2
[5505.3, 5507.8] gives 14.9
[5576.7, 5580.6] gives 15.6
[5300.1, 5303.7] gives 15.9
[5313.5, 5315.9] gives 15.9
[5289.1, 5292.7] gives 14.8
